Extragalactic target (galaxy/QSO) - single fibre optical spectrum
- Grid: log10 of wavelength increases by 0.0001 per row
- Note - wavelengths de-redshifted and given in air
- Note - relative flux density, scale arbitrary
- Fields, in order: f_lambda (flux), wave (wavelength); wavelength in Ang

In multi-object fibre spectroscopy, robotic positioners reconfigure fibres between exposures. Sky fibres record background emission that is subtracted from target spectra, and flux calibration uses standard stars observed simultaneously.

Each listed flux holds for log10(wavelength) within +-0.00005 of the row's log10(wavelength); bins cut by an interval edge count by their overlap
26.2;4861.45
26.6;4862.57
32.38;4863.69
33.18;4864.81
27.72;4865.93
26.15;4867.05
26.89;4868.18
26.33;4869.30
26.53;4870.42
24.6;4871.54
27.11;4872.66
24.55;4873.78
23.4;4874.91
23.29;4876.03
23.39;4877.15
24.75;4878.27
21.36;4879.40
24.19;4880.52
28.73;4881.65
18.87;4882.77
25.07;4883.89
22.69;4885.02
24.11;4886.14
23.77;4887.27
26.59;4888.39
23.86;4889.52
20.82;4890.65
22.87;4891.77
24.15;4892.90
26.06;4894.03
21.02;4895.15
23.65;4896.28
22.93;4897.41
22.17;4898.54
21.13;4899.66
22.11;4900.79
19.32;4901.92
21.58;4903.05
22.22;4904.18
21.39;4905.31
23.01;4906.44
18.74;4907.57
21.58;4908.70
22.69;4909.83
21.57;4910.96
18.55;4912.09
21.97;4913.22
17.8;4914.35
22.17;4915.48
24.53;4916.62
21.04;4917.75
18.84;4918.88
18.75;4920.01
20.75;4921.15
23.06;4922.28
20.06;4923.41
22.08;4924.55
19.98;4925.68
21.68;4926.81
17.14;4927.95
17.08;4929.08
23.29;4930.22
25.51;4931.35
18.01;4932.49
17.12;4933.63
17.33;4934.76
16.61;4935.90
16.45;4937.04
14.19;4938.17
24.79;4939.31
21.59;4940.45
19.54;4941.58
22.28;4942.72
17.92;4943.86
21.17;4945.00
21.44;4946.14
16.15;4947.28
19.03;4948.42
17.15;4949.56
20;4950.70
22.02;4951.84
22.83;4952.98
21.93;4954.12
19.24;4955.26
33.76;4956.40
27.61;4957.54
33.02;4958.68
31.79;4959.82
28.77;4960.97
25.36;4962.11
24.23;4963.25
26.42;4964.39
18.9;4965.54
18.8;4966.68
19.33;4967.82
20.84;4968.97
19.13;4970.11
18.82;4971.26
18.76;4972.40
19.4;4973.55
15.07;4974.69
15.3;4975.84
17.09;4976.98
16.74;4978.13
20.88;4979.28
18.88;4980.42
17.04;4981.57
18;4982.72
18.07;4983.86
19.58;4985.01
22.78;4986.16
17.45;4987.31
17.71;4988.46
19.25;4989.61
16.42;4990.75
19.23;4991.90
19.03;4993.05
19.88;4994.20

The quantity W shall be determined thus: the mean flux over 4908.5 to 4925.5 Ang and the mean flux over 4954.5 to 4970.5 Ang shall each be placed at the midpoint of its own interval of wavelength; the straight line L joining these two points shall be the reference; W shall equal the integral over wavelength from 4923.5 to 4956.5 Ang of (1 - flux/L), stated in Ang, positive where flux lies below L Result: 4.1 Ang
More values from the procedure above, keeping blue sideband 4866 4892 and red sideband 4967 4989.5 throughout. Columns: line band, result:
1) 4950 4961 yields -3.4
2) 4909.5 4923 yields 0.8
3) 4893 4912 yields 0.9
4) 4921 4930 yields 0.6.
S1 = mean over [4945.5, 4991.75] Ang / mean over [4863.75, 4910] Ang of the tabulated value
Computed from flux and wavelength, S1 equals 0.9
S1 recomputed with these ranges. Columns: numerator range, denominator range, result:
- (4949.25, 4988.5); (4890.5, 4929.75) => 1.00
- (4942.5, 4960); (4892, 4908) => 1.03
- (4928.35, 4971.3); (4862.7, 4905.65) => 0.89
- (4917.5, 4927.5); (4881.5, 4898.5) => 0.88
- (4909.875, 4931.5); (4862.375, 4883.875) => 0.81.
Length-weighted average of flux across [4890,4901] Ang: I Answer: 22.7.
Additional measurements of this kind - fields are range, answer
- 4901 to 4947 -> 20.4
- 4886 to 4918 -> 22.2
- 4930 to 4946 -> 19.7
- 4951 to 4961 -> 26.5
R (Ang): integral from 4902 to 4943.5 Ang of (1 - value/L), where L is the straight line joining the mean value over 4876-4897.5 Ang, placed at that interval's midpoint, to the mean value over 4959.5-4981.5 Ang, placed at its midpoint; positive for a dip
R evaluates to 3.6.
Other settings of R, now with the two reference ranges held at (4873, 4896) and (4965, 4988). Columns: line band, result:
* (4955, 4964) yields -4.04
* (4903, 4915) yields 0.72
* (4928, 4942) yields 1.11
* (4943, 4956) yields -0.06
